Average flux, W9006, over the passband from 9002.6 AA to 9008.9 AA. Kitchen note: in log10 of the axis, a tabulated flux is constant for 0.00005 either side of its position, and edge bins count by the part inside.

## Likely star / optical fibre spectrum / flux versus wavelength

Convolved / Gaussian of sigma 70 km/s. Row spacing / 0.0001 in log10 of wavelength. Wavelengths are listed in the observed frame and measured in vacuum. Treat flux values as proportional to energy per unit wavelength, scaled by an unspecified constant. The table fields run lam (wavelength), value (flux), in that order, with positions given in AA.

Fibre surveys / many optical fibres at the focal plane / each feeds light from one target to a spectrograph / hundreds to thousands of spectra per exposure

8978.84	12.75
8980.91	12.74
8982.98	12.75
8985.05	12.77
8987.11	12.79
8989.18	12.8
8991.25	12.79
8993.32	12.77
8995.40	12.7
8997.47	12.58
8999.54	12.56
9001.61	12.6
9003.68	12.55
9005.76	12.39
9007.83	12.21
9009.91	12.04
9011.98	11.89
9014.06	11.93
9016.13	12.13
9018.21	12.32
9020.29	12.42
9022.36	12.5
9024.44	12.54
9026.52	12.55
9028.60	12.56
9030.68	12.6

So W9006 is 12.4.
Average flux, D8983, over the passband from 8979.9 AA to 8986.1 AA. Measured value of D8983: 12.8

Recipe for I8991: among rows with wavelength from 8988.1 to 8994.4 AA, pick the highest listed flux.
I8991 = 12.8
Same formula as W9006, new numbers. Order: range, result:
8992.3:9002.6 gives 12.6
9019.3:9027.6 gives 12.5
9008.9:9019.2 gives 12.1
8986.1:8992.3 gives 12.8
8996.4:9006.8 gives 12.5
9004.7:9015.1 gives 12.1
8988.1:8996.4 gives 12.8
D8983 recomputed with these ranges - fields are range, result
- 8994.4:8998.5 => 12.6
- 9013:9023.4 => 12.3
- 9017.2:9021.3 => 12.4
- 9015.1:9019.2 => 12.2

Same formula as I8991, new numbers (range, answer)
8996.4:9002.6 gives 12.6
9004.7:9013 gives 12.39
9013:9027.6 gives 12.55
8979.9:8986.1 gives 12.77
